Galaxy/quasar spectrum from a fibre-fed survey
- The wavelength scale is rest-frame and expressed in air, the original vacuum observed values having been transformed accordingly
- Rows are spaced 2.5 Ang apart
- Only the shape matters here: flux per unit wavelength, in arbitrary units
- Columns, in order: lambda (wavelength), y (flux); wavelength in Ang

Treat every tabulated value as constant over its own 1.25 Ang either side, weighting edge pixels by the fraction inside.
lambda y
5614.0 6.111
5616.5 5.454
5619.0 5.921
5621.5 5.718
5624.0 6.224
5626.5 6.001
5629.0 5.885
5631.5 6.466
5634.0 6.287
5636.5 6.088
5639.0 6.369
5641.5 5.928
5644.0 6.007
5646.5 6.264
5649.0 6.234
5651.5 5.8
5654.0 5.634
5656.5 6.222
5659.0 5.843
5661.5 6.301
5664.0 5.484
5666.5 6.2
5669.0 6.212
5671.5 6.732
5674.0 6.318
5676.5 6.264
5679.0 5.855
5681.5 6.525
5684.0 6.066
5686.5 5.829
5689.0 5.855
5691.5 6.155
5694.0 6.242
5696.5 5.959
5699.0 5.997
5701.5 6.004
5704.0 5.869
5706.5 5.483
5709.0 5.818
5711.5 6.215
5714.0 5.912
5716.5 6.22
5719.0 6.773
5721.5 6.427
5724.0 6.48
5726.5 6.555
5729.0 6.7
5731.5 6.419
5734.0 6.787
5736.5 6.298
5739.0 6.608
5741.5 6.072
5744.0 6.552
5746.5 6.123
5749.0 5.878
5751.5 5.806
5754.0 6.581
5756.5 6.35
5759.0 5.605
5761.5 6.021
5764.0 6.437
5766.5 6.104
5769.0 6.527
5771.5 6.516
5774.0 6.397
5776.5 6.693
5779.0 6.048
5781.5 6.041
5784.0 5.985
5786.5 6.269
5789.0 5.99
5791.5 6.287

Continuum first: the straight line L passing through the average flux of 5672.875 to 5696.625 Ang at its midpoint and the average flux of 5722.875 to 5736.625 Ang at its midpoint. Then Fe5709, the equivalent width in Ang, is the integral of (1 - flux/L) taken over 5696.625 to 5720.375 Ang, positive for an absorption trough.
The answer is 1.19 Ang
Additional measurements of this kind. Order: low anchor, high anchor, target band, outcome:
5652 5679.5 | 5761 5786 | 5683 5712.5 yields 0.94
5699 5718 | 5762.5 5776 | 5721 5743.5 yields -1.33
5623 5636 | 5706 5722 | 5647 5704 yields 0.68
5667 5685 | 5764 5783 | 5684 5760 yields 1.46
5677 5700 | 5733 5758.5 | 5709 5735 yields -0.95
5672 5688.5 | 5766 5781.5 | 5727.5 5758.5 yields -0.17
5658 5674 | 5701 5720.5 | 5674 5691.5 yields 0.05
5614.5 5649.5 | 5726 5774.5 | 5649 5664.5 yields 0.46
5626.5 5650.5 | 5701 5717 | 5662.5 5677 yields -0.36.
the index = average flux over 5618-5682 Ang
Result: 6.1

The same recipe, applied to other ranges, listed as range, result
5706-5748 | 6.33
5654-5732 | 6.15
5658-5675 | 6.16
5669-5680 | 6.29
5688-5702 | 6.04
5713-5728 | 6.41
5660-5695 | 6.14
